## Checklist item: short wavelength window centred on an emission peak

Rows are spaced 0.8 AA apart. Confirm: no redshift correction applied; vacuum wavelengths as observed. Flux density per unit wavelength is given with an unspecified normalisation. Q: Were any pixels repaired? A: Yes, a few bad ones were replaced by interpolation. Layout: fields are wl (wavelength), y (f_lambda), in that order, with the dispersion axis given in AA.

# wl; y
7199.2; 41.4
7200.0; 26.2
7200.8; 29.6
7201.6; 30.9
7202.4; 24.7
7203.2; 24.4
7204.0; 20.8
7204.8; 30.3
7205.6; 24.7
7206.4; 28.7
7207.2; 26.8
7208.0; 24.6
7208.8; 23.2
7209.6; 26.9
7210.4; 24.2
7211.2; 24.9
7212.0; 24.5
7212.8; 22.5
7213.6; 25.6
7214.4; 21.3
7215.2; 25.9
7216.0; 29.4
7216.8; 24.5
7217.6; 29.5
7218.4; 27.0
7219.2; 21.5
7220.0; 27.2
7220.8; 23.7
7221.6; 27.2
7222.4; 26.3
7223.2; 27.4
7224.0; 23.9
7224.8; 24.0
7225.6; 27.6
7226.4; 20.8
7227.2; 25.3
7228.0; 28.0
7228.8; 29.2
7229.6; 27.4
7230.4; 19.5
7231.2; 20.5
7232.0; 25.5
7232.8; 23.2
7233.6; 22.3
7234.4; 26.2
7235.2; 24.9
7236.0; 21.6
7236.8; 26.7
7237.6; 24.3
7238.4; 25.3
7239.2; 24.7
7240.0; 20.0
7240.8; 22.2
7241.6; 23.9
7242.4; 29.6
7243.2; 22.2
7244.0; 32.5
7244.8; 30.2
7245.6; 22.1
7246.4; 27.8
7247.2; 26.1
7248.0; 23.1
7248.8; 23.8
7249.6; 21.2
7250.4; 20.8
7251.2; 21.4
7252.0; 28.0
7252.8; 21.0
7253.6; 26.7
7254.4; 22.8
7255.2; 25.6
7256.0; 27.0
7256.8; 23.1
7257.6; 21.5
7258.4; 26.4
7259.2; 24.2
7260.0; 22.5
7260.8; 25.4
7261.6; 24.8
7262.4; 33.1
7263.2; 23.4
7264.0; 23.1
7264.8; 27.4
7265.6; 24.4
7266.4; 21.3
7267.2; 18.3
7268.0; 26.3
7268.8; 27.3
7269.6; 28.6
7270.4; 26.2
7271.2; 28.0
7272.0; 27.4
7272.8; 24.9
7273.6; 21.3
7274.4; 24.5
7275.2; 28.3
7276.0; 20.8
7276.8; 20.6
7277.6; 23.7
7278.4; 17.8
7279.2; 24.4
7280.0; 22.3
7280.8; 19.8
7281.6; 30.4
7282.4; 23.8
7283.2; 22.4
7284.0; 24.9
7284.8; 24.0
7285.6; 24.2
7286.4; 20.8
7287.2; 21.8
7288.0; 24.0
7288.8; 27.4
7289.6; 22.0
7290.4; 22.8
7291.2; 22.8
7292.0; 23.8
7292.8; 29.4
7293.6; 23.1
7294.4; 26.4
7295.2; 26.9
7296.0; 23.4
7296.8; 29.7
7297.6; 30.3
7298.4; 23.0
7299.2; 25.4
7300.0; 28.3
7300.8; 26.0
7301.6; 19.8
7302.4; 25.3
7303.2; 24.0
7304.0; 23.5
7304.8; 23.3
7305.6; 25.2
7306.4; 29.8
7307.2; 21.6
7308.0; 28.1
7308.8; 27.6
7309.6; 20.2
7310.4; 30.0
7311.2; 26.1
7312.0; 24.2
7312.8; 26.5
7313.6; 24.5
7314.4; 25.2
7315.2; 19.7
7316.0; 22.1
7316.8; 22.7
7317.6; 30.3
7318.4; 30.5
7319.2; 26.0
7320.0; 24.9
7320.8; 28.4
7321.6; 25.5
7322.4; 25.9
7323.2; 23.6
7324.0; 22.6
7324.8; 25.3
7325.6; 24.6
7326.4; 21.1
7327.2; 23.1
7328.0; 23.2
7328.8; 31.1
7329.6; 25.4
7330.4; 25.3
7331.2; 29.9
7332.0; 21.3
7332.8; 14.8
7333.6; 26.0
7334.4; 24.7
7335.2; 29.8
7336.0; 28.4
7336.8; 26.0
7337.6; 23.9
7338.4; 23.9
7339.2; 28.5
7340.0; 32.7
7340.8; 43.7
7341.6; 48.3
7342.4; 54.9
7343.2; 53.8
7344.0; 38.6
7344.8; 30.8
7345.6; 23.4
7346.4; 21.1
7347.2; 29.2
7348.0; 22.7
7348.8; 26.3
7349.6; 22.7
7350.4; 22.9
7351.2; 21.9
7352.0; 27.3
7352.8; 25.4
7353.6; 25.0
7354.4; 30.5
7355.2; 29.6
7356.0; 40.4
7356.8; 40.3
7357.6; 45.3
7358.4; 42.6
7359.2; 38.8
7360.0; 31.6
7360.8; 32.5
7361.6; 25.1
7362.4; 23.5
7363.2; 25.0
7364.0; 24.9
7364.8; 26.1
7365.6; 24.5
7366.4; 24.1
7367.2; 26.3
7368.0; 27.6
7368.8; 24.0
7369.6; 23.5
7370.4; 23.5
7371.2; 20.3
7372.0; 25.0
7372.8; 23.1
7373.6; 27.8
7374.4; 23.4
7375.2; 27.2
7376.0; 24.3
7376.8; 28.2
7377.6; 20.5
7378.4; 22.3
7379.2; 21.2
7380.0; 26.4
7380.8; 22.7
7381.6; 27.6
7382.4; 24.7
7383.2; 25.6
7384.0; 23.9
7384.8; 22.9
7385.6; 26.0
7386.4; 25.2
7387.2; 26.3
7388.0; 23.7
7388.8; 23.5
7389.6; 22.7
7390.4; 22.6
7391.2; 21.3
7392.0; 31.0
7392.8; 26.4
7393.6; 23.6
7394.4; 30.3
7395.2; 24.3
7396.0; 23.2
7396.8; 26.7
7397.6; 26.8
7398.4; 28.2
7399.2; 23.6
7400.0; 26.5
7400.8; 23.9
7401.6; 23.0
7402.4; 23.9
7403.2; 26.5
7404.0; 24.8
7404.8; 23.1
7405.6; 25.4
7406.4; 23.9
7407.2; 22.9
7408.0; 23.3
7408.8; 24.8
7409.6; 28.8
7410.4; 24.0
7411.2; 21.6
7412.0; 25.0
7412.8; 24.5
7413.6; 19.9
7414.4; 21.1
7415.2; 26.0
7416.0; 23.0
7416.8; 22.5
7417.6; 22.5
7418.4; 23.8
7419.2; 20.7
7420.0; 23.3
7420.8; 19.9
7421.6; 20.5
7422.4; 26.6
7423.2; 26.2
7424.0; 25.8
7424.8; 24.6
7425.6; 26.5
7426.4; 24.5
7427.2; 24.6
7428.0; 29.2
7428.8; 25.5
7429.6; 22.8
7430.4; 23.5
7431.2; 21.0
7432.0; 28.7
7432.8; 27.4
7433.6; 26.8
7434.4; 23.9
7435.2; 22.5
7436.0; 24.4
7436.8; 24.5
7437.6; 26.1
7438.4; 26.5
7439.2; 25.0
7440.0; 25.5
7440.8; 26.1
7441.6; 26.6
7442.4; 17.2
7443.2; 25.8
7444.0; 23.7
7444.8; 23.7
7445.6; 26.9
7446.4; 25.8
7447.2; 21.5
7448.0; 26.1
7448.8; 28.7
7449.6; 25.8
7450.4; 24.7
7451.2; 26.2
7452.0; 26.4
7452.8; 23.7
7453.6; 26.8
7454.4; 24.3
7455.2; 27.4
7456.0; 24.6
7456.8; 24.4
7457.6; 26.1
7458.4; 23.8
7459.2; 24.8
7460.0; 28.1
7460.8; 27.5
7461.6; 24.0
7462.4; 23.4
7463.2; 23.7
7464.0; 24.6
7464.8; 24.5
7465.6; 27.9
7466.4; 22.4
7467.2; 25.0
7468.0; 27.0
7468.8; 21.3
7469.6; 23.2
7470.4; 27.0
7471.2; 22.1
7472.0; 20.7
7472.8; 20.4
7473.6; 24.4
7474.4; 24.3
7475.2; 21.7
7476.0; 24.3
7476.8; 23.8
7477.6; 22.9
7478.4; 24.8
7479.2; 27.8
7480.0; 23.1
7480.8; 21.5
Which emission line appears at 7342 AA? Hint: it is [S II]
